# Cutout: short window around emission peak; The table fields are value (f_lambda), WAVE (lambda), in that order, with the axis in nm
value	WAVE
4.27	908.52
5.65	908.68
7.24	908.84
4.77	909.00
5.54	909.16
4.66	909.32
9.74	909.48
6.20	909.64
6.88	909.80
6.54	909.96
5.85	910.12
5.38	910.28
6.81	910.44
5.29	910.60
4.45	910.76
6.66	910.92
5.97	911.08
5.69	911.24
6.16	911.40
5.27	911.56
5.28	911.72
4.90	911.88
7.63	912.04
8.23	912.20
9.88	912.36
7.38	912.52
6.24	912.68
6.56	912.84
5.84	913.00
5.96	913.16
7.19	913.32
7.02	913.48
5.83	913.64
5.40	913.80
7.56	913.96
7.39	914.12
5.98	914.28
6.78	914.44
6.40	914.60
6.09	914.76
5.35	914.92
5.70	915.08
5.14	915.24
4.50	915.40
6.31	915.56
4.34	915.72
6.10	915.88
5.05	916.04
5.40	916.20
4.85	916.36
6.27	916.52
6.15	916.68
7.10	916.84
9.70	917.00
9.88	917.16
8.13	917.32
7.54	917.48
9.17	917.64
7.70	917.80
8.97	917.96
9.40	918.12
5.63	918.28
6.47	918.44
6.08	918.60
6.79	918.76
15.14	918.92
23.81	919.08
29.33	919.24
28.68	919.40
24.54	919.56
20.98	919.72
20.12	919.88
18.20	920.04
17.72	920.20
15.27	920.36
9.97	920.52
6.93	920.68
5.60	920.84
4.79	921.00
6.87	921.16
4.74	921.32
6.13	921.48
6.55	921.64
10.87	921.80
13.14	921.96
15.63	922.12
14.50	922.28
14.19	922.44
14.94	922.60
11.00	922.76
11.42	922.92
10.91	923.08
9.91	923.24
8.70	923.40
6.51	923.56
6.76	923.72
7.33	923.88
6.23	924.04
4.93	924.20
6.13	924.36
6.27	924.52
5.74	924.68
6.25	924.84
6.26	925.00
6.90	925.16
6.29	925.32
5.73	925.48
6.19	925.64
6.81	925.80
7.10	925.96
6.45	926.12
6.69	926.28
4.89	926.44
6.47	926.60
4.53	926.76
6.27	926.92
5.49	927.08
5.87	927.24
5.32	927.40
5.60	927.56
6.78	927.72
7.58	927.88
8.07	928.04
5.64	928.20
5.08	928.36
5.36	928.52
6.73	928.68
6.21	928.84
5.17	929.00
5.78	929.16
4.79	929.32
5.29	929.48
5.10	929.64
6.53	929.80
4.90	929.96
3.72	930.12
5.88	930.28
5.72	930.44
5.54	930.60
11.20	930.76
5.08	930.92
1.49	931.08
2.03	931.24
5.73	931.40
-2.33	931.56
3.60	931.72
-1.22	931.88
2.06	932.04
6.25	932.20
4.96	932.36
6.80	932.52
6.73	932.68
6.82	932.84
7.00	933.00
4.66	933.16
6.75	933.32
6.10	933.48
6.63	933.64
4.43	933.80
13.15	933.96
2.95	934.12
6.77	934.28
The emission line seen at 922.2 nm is [N II] 6583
